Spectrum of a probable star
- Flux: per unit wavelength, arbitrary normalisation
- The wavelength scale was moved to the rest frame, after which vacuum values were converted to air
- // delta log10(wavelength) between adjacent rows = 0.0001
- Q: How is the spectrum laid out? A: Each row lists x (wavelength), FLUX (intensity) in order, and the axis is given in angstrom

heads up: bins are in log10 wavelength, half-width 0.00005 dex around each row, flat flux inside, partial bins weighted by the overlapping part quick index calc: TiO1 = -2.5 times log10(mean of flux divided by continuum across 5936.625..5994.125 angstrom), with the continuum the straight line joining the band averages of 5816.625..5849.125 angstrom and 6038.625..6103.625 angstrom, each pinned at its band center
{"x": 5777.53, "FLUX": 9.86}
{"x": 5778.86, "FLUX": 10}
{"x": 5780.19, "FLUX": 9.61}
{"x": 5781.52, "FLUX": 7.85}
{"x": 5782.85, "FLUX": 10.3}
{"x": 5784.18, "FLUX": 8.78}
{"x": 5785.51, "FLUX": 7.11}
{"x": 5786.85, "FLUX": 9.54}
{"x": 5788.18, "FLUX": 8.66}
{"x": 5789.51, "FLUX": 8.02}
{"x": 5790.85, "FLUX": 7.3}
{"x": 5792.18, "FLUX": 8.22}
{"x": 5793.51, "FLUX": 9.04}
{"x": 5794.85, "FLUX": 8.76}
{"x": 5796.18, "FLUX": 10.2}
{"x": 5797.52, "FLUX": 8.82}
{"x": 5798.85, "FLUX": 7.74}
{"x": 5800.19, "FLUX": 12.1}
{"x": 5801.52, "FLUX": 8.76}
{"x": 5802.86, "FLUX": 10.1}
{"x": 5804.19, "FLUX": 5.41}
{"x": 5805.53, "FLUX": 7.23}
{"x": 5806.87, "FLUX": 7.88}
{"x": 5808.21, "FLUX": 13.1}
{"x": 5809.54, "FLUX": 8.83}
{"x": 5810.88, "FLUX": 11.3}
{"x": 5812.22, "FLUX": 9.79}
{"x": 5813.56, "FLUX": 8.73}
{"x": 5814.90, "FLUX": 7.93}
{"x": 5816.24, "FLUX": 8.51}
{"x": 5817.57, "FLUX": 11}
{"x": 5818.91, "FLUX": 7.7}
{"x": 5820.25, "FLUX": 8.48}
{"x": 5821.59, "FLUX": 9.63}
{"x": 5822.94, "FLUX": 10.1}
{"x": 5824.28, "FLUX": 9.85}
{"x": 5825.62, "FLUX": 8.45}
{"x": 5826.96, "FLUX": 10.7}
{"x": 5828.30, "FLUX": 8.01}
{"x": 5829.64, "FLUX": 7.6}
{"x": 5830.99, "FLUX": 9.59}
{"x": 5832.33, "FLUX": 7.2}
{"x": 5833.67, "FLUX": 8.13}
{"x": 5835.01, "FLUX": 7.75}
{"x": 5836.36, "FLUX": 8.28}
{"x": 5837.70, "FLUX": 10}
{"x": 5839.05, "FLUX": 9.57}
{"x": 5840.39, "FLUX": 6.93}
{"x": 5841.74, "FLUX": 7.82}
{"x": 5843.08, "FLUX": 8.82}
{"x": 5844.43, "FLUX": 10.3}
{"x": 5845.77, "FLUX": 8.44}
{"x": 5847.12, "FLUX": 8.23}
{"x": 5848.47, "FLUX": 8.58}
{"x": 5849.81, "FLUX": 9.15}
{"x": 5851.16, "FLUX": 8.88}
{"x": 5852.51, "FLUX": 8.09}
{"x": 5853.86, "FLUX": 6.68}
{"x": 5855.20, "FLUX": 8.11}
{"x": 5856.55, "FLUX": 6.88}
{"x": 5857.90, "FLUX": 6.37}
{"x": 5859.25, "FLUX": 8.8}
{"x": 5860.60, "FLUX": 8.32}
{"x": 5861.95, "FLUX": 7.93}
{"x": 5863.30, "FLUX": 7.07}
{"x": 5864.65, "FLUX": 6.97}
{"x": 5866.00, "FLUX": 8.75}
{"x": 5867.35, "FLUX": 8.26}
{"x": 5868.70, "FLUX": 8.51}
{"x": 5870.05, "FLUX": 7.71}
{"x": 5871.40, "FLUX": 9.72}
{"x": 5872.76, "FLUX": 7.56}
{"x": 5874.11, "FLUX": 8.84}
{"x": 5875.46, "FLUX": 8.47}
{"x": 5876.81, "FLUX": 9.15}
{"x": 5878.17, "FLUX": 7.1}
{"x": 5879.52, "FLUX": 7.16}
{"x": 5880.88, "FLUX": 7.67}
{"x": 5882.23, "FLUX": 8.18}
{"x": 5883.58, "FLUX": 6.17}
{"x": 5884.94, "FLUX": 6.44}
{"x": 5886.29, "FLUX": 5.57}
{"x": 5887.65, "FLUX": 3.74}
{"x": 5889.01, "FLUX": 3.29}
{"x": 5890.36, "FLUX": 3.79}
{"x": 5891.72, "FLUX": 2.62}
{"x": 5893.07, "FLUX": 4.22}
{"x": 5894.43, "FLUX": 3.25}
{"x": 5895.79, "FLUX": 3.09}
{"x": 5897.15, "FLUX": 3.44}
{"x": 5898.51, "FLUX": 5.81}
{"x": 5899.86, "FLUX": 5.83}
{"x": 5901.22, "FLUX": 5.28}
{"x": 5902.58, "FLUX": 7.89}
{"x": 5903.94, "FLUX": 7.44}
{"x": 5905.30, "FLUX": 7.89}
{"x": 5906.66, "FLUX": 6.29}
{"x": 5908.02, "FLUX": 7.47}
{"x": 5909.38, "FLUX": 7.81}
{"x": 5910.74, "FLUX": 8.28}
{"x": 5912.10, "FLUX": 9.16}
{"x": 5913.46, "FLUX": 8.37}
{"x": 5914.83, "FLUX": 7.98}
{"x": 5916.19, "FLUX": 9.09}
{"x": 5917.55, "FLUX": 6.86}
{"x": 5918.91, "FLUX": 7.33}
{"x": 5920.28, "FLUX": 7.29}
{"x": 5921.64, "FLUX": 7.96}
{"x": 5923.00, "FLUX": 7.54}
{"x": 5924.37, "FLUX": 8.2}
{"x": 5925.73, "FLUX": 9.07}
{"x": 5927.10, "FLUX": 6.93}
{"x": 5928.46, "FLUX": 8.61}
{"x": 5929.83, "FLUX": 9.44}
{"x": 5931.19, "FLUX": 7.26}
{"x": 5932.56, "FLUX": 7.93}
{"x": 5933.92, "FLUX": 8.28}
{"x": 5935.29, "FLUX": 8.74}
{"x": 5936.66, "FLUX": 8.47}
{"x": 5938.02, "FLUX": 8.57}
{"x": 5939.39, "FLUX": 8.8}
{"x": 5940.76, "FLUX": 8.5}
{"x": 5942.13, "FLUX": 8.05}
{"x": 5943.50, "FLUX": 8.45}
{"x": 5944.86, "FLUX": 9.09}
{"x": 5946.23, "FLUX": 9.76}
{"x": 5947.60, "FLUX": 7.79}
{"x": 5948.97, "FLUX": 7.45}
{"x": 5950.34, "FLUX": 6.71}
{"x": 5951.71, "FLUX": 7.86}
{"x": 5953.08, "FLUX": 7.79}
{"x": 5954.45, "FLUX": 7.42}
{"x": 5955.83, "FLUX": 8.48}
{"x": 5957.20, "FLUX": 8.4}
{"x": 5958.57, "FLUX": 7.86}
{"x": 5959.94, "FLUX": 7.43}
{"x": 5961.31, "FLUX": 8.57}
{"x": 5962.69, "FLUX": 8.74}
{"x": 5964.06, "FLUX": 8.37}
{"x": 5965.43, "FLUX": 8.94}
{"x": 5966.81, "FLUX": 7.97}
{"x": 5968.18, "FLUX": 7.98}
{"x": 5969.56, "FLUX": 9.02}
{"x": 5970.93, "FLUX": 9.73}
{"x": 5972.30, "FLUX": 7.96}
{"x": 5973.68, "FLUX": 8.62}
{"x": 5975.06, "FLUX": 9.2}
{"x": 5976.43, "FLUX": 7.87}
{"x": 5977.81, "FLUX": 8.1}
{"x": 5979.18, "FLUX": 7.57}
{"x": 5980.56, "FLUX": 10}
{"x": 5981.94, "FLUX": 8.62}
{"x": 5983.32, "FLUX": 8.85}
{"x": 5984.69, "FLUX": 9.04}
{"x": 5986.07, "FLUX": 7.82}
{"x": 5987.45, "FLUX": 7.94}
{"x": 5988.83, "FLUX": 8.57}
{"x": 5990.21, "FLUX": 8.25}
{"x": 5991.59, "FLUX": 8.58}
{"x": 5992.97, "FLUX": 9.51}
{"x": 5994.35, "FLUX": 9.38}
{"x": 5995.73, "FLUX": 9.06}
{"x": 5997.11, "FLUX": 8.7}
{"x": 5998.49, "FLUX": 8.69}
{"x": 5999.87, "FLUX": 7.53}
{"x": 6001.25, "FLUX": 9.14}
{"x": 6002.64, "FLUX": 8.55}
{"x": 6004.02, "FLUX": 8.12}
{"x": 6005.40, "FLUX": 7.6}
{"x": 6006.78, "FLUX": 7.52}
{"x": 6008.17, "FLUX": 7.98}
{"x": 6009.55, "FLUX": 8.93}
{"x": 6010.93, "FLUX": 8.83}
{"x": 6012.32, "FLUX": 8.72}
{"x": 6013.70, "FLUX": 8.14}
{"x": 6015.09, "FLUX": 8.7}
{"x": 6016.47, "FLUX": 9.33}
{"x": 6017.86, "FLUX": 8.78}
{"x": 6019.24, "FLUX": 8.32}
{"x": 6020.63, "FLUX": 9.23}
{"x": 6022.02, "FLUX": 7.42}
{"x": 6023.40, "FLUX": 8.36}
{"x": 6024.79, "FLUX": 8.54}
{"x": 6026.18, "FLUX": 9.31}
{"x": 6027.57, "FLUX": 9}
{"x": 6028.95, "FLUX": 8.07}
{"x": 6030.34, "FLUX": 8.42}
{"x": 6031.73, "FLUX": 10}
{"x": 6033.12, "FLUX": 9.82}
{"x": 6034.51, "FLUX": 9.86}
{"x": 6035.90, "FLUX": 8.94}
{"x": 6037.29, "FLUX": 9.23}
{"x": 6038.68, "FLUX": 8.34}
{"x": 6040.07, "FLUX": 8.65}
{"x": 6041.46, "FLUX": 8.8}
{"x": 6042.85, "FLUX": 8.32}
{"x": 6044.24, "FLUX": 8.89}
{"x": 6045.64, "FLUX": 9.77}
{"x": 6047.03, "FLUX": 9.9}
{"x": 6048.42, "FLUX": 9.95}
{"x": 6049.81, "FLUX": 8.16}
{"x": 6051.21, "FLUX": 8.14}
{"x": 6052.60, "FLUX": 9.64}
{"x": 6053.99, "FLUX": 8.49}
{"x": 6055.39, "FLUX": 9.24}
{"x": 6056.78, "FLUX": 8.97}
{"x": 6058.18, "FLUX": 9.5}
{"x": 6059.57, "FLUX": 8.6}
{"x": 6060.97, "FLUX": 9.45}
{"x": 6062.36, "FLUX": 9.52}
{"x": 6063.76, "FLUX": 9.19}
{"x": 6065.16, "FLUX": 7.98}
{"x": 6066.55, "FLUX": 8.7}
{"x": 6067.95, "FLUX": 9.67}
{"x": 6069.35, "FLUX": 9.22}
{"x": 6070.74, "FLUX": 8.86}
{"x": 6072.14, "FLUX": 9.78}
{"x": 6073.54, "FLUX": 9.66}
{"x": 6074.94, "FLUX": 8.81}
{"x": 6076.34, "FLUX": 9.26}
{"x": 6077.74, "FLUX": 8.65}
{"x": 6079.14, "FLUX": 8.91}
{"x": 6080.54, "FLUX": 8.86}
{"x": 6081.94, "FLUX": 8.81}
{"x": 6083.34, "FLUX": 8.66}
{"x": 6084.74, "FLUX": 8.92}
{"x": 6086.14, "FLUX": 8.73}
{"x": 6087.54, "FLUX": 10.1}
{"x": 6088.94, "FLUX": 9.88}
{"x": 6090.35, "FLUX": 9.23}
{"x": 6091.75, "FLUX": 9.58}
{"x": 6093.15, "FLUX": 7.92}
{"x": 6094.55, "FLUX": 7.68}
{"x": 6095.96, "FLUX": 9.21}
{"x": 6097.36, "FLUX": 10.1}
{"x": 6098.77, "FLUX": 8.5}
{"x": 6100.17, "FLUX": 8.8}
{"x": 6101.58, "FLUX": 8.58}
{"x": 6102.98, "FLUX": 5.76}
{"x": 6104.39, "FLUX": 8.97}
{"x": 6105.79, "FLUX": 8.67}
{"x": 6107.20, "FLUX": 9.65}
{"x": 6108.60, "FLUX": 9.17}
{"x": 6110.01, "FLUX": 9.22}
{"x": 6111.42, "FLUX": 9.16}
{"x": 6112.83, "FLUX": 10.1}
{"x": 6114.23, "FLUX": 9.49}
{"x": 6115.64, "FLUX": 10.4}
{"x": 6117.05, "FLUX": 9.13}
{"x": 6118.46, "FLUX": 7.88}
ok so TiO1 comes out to 0.06 mag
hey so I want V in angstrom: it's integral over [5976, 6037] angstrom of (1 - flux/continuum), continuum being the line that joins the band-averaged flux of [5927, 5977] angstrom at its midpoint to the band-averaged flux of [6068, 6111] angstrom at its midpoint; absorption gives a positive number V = -0.5 angstrom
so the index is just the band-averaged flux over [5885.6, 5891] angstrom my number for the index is 4.11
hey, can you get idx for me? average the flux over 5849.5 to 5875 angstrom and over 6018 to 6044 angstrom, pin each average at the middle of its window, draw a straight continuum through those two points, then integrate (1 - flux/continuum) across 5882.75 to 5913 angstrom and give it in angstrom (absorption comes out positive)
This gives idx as 9.2 angstrom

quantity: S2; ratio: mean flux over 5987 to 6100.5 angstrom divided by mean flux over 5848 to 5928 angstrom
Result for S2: 1.25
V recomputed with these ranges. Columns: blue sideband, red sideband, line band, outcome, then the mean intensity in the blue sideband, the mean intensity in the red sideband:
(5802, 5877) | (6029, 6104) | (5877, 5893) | 5.5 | 8.57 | 8.98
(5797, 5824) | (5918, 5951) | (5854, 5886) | 3.3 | 9.17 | 8.17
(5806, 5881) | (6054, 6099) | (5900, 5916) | 2.0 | 8.56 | 9.06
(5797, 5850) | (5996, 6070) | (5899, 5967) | 6.7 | 8.91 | 8.81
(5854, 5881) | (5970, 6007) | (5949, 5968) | 0.9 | 7.95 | 8.56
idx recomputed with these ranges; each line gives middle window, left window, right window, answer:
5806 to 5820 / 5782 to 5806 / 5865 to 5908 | -2.0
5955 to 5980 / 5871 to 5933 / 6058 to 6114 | -2.4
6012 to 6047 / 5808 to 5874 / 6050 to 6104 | 0.0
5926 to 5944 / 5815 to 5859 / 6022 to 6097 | 0.9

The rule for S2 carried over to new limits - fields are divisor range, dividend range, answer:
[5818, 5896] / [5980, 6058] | 1.14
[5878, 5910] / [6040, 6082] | 1.59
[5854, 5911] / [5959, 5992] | 1.26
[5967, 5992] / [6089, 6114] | 1.04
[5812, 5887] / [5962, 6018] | 1.03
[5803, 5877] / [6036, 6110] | 1.05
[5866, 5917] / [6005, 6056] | 1.30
